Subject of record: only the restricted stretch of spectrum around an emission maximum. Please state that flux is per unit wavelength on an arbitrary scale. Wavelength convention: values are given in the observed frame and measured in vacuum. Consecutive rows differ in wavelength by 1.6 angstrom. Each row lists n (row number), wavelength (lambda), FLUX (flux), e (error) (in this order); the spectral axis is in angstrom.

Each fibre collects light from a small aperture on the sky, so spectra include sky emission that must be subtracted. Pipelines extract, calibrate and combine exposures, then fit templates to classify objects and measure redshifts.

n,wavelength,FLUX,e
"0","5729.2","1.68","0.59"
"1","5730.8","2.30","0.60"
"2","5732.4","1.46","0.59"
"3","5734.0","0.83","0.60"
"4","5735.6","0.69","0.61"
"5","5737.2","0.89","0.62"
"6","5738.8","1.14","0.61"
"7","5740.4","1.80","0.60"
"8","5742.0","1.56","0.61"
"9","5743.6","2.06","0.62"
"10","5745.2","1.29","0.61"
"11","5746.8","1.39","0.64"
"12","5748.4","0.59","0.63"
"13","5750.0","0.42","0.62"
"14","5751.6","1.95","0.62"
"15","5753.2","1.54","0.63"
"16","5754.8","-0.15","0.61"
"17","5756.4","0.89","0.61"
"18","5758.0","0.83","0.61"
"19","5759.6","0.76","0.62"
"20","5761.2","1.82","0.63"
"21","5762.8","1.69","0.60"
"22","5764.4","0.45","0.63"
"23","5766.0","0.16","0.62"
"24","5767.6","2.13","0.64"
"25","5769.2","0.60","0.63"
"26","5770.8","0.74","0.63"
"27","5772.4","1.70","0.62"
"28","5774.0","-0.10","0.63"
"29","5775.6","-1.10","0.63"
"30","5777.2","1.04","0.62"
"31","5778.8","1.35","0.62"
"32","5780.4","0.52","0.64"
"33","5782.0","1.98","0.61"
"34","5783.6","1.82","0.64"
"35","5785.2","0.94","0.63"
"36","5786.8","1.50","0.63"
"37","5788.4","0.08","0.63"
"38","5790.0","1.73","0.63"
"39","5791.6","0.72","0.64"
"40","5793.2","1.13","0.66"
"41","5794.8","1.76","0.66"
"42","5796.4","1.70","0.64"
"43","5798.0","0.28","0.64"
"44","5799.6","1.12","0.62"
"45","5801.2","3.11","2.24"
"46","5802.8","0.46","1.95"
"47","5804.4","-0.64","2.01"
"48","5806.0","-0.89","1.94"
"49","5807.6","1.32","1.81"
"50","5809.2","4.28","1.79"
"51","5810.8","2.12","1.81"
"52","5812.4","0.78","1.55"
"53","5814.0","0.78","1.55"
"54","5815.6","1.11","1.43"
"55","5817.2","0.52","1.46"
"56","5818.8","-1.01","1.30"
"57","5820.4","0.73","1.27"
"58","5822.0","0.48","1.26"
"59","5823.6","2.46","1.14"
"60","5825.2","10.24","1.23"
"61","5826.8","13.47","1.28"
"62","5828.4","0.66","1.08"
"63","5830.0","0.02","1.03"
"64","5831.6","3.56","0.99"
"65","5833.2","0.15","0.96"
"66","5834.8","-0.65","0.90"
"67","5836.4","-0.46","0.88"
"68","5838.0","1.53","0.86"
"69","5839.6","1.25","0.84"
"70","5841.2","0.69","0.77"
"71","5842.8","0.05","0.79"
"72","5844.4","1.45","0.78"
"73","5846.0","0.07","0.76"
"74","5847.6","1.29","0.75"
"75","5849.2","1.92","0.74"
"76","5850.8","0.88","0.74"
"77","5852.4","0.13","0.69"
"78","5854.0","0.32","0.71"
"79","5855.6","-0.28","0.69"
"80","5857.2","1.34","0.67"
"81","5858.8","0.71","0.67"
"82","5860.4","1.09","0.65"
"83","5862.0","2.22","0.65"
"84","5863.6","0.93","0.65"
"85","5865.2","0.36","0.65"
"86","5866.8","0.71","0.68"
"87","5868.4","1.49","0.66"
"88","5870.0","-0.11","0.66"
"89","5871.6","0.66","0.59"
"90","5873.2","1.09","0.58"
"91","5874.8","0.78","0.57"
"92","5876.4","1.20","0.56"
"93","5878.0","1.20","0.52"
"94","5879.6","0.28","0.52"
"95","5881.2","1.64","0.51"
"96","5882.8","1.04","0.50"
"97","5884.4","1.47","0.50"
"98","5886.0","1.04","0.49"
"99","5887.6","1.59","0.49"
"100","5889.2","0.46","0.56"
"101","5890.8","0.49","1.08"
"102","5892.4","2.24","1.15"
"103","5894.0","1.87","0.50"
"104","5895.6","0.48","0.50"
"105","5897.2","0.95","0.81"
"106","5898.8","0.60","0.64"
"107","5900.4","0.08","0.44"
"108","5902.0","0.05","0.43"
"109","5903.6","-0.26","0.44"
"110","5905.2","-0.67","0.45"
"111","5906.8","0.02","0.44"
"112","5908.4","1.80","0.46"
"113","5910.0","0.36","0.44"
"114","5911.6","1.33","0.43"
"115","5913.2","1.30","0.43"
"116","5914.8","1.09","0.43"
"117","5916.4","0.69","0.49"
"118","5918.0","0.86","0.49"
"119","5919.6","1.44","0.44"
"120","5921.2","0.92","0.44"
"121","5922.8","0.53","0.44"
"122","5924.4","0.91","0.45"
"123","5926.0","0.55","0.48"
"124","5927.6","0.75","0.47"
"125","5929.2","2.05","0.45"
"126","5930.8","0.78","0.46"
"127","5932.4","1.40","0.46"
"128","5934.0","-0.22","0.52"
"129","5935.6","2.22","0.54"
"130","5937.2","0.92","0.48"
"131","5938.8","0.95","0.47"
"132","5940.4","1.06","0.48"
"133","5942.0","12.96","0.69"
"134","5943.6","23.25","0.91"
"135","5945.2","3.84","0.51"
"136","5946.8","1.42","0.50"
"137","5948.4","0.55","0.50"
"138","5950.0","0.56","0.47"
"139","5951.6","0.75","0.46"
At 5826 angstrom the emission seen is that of H-beta 4861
